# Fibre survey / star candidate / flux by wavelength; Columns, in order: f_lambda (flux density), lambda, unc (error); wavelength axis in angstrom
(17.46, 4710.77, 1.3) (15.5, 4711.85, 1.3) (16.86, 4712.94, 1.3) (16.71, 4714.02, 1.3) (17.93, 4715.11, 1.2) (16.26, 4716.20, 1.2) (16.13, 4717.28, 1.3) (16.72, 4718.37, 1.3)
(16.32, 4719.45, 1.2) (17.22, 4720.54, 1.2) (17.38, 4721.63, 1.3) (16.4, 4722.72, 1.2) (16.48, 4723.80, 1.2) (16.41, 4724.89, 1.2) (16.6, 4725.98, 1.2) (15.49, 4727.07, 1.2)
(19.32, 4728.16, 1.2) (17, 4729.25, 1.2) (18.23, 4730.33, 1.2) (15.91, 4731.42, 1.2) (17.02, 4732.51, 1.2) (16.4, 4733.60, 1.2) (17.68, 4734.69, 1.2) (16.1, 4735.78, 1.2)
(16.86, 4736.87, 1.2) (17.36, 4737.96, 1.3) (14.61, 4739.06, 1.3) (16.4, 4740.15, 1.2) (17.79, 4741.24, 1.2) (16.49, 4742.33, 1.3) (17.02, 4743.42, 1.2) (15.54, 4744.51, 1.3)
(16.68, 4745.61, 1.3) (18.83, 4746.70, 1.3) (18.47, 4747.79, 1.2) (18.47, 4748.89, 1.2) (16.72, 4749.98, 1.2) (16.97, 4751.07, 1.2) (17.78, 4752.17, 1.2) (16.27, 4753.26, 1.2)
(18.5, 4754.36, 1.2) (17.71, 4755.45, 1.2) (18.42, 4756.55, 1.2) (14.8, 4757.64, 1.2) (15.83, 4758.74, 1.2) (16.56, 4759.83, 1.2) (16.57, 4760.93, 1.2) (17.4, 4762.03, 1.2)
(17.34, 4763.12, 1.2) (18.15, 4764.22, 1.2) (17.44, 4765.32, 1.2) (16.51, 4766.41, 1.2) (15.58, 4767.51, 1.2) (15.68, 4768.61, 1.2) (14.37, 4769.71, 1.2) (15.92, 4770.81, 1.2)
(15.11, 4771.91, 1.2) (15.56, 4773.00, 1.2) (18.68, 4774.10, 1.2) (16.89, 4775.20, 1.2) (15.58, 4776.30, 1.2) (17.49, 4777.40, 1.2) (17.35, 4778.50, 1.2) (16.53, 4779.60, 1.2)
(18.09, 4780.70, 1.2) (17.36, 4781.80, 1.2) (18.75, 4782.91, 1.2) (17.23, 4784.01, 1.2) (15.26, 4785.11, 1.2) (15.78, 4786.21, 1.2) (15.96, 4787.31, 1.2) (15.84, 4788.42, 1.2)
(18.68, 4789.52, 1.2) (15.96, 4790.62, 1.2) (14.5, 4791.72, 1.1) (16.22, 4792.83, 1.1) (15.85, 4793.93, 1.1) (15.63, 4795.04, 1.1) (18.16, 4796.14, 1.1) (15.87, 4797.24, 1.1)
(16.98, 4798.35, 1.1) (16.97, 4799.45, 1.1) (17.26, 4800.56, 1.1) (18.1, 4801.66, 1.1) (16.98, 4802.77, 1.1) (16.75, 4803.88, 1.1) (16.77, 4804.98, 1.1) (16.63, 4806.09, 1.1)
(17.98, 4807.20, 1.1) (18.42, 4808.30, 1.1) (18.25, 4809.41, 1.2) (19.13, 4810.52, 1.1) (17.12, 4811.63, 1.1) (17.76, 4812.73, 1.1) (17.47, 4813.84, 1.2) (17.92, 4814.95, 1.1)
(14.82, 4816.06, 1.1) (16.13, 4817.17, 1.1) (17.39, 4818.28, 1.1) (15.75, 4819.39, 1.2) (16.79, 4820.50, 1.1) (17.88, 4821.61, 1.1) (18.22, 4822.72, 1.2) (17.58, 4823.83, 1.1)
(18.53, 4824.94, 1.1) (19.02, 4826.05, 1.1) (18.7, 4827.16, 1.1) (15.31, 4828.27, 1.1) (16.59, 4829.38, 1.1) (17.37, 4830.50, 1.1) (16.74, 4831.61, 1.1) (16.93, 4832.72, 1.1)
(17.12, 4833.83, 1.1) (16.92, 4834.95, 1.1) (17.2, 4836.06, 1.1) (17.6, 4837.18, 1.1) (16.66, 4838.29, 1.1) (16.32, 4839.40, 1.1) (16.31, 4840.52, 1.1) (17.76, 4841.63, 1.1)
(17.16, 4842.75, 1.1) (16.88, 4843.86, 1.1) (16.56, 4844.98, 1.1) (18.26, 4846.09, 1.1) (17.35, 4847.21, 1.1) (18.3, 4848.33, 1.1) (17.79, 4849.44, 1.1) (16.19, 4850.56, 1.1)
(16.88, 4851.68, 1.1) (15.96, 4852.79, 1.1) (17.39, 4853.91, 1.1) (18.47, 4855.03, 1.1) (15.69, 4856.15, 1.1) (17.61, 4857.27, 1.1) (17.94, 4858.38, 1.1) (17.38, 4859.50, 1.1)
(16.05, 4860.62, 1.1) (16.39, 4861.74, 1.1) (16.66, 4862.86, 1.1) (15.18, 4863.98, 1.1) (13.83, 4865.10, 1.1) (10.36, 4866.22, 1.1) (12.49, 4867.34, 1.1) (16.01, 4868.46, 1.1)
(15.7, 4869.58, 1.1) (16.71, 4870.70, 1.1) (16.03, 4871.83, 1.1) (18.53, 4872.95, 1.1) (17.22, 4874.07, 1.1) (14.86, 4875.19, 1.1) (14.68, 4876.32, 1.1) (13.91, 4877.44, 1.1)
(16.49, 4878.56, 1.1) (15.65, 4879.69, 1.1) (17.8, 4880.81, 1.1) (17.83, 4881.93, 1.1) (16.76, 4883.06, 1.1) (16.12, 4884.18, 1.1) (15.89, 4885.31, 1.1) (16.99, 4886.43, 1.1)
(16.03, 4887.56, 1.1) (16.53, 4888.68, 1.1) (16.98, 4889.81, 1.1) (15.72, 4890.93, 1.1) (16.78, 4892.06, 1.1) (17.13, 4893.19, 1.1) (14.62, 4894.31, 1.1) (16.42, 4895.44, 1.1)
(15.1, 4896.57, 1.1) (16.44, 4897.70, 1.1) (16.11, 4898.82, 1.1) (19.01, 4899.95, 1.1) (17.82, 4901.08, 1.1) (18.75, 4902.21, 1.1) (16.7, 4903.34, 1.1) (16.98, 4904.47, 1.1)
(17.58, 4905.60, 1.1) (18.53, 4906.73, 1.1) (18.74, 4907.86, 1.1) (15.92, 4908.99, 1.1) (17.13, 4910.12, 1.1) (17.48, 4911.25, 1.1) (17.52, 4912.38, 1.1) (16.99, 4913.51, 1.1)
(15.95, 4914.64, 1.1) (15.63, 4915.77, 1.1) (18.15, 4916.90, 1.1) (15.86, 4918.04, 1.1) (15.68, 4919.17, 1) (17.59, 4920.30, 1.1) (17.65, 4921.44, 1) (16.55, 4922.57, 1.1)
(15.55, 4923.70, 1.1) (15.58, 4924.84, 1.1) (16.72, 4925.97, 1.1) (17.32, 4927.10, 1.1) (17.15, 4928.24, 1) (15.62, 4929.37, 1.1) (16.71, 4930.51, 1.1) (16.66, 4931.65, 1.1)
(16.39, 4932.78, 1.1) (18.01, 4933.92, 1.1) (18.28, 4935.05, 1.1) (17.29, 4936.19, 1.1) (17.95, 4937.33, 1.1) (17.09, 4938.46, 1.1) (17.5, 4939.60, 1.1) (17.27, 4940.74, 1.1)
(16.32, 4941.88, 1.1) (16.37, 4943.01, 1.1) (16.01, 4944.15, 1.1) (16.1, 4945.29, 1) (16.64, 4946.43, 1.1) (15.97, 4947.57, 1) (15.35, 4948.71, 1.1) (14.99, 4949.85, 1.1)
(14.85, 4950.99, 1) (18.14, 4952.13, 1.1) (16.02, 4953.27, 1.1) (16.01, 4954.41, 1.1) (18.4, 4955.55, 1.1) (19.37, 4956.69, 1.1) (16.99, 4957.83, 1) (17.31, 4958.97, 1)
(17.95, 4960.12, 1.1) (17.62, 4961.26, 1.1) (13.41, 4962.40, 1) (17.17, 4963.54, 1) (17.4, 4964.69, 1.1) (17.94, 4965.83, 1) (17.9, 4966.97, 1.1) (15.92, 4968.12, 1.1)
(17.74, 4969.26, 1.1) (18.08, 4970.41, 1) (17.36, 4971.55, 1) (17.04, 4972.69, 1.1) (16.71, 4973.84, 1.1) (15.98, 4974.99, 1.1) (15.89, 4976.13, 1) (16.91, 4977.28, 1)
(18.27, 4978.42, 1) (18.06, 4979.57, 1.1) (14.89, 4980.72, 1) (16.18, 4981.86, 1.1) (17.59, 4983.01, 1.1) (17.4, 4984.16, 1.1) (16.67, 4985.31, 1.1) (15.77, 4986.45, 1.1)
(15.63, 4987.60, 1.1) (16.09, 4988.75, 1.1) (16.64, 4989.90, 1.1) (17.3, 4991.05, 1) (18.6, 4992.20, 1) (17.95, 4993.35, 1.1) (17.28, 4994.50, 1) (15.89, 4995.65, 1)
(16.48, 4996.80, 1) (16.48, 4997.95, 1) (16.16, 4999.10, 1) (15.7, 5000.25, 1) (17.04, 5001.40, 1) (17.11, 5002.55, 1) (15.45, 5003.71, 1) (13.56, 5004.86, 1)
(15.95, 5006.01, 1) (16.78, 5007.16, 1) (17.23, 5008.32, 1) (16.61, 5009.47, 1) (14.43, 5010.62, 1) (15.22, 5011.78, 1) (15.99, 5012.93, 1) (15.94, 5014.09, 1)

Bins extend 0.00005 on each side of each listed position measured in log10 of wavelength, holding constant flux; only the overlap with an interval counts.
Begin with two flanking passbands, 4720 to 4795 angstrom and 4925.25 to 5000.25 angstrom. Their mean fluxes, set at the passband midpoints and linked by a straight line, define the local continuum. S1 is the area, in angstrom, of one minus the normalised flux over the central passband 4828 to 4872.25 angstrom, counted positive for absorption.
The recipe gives 0.8 angstrom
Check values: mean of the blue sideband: 16.8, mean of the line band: 16.5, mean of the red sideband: 16.8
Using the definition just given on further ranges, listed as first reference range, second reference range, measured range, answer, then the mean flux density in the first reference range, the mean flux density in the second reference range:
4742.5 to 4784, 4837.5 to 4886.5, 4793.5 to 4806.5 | -0.1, 16.9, 16.4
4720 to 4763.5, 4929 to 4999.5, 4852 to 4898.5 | 2.2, 17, 16.8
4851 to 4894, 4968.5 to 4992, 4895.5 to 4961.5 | -1.6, 16.2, 16.8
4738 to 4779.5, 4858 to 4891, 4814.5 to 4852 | -2.1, 16.8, 16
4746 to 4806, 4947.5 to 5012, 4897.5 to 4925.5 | -0.6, 16.8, 16.7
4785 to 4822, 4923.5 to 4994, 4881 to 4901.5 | 0.3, 16.9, 16.8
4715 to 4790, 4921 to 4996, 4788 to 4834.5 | -0.7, 16.8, 16.8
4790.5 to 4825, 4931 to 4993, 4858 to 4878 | 1.7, 17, 16.9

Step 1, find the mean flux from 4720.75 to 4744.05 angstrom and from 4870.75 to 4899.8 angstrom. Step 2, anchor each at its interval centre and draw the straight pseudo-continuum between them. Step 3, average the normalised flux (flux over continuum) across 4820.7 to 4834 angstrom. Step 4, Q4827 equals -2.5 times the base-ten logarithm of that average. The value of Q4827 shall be -0.06 mag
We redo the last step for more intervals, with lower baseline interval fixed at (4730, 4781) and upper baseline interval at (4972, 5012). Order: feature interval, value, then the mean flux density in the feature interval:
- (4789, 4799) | 0.022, 16.4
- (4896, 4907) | -0.041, 17.3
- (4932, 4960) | -0.020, 16.9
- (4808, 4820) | -0.032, 17.3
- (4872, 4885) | 0.021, 16.3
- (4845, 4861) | -0.034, 17.2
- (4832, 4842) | -0.016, 17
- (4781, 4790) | -0.005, 16.9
